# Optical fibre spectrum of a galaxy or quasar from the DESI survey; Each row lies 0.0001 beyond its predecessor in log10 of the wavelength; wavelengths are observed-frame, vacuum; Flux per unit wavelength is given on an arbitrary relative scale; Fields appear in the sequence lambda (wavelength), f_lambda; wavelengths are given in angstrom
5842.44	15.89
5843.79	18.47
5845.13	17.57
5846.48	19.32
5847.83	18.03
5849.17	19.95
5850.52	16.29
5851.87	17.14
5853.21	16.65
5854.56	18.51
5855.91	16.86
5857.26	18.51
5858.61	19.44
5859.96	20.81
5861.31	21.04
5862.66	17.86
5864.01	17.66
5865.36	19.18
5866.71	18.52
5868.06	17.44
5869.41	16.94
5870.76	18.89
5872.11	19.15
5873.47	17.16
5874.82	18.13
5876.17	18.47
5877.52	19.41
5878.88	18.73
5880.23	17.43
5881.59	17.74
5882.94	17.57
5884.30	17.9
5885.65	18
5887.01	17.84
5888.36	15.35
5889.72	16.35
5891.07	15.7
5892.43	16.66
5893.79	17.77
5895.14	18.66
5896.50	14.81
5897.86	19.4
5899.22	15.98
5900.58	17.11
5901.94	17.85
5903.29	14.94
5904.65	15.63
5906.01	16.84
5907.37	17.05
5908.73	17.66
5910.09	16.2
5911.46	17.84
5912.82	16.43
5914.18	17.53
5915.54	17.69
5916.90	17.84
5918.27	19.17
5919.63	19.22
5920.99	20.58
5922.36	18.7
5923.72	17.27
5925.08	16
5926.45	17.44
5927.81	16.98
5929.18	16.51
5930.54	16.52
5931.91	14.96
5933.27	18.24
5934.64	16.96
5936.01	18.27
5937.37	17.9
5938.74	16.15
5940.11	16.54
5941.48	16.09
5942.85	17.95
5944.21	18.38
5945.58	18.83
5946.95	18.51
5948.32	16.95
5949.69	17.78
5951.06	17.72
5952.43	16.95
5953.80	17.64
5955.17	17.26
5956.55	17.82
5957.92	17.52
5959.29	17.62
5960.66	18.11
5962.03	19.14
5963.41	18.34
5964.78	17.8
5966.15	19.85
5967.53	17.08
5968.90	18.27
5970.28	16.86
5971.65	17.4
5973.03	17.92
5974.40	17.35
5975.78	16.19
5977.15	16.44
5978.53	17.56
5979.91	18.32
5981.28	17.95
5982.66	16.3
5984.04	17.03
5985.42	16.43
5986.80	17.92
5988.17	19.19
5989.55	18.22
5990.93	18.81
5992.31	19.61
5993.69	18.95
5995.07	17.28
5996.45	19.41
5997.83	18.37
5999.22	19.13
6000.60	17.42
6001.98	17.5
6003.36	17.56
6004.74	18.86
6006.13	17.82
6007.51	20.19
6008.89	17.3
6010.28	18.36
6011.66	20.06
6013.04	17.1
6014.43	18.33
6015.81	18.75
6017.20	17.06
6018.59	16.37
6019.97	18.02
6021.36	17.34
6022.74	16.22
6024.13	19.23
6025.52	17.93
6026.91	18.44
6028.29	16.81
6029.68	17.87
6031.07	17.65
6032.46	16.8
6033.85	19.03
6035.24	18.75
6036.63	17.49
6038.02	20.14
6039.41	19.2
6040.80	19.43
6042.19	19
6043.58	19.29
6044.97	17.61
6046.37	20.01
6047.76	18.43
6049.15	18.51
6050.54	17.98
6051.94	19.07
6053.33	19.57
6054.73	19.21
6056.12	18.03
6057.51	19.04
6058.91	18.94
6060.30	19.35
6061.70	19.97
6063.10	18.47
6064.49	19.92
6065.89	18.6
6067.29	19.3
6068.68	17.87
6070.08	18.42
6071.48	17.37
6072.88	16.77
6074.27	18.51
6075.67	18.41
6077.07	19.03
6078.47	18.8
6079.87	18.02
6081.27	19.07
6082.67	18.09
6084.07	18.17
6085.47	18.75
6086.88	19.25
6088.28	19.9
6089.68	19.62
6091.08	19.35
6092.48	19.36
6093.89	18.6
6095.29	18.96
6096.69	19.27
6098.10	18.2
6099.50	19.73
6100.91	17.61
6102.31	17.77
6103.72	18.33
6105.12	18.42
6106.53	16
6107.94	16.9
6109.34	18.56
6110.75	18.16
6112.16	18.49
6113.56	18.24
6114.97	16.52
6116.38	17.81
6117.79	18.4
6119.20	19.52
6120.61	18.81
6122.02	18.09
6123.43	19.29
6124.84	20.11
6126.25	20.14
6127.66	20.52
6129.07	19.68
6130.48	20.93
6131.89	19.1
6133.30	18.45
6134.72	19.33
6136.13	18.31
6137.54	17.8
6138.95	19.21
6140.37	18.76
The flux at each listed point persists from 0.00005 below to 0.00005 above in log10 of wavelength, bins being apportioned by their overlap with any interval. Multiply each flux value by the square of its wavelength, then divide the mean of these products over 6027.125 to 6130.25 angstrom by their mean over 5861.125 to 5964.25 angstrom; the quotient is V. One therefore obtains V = 1.1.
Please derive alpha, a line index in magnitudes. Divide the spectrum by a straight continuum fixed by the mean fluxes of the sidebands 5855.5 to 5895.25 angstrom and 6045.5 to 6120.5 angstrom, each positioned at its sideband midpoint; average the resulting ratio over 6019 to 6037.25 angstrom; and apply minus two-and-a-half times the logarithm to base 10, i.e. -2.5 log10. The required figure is 0.04 mag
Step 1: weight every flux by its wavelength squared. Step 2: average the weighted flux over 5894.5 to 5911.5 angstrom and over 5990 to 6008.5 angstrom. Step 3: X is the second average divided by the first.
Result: 1.13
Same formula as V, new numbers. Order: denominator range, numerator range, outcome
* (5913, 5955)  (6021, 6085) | 1.10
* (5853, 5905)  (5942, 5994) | 1.03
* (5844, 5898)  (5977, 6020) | 1.05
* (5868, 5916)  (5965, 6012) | 1.07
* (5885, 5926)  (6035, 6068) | 1.15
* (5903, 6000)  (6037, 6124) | 1.10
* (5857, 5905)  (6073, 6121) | 1.12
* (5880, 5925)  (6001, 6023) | 1.07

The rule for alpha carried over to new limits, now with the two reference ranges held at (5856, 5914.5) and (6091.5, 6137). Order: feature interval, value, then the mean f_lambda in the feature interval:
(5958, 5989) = 0.022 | 17.7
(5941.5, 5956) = 0.013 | 17.7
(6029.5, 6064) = -0.023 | 18.8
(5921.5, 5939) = 0.045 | 17.1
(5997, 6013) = -0.011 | 18.4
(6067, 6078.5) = 0.016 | 18.2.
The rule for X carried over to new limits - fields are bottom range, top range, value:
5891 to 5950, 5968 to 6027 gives 1.06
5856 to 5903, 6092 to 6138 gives 1.13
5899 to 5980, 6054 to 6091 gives 1.12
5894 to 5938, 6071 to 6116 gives 1.13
